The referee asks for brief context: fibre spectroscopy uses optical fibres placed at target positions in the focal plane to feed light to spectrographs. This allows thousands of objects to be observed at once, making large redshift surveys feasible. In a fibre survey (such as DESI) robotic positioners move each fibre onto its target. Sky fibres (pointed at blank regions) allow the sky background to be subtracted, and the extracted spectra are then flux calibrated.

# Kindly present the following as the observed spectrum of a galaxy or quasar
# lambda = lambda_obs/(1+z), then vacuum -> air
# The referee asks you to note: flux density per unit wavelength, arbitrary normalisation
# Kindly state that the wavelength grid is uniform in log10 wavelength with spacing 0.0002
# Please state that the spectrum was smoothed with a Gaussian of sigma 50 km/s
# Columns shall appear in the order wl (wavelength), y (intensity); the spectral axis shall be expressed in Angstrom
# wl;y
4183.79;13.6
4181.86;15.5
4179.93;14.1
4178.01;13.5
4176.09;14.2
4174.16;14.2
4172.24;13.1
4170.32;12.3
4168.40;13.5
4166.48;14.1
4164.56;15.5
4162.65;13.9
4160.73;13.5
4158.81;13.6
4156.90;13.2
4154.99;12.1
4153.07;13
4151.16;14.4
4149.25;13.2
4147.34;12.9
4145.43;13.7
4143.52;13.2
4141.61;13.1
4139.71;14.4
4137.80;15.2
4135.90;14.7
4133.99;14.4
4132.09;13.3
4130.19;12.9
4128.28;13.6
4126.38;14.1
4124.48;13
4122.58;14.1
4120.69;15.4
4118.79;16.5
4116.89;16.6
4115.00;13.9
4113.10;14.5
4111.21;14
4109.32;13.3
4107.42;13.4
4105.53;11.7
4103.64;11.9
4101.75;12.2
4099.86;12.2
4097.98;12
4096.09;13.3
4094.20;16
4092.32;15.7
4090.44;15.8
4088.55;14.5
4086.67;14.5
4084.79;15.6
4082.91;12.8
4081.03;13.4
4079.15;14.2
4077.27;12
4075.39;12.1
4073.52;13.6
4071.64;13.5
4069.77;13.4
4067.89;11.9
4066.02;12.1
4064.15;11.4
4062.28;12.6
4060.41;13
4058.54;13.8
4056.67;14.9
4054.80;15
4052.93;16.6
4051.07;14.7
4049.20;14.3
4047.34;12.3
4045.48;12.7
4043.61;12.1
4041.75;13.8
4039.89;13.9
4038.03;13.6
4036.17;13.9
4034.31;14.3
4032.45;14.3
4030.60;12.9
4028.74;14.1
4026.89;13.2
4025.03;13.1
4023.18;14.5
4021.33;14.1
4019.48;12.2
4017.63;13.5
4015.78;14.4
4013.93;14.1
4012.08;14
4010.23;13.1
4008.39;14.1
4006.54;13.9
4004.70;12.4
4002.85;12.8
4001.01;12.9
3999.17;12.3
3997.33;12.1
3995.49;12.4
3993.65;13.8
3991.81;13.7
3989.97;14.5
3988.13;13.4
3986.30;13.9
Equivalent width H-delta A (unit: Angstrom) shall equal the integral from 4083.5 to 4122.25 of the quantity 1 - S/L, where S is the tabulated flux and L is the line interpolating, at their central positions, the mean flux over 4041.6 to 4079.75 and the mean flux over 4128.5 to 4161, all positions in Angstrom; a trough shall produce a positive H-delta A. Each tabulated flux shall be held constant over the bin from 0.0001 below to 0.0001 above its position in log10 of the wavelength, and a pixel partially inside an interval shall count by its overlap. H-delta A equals -2.0 Angstrom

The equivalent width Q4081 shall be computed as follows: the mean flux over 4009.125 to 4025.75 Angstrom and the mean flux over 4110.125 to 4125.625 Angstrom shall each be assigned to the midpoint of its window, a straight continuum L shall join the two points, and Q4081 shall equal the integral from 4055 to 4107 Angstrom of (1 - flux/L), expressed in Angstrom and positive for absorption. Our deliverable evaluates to 3.6 Angstrom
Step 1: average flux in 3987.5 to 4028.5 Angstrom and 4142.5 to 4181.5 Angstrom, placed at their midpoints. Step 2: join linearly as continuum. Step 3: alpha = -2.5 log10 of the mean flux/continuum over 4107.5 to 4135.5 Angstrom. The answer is -0.05 mag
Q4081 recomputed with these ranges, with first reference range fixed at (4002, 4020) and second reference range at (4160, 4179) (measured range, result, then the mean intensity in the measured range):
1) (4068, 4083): 0.58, 13.1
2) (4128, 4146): -0.18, 13.9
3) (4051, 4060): -0.89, 14.9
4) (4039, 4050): 0.30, 13.2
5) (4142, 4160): 0.65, 13.3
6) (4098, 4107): 1.04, 12.1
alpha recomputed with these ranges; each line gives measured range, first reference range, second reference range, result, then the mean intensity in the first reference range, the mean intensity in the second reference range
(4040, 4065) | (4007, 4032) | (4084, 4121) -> 0.015 mag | 13.7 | 14.1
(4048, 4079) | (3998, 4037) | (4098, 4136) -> 0.014 mag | 13.5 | 13.7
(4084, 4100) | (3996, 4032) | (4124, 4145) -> -0.065 mag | 13.4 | 13.8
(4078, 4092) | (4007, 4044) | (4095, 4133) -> -0.061 mag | 13.7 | 13.6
